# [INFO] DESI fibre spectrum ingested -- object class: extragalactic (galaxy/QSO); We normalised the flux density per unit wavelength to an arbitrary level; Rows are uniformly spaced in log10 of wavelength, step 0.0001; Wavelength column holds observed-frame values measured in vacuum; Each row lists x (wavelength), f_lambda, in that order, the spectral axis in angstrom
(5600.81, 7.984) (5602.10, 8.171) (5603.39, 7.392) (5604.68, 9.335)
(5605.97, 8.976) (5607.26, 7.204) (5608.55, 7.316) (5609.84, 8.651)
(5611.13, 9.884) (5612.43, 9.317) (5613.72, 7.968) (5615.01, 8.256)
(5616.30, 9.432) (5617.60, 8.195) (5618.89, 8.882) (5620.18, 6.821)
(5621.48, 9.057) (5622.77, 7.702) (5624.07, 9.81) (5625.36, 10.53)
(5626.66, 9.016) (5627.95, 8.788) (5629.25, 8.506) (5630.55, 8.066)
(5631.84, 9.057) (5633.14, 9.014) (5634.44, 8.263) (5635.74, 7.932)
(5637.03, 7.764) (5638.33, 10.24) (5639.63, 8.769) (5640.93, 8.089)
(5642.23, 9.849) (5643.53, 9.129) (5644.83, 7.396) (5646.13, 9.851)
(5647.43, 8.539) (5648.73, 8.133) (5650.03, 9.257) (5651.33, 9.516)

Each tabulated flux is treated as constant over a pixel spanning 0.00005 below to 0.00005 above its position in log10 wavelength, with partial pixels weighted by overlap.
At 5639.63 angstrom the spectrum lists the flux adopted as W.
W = 8.769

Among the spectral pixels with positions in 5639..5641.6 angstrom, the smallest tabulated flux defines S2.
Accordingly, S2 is 8.089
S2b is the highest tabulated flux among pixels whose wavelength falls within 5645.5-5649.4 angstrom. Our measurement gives 9.851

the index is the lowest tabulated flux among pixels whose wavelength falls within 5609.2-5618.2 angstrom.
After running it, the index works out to 7.968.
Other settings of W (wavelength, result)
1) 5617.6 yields 8.195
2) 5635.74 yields 7.932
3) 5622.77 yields 7.702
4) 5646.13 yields 9.851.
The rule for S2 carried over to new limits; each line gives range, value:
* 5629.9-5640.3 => 7.764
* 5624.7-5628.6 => 8.788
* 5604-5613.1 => 7.204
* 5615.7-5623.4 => 6.821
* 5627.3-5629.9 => 8.506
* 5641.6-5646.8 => 7.396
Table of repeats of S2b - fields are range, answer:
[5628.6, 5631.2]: 8.506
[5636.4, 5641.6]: 10.24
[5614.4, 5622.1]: 9.432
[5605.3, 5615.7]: 9.884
